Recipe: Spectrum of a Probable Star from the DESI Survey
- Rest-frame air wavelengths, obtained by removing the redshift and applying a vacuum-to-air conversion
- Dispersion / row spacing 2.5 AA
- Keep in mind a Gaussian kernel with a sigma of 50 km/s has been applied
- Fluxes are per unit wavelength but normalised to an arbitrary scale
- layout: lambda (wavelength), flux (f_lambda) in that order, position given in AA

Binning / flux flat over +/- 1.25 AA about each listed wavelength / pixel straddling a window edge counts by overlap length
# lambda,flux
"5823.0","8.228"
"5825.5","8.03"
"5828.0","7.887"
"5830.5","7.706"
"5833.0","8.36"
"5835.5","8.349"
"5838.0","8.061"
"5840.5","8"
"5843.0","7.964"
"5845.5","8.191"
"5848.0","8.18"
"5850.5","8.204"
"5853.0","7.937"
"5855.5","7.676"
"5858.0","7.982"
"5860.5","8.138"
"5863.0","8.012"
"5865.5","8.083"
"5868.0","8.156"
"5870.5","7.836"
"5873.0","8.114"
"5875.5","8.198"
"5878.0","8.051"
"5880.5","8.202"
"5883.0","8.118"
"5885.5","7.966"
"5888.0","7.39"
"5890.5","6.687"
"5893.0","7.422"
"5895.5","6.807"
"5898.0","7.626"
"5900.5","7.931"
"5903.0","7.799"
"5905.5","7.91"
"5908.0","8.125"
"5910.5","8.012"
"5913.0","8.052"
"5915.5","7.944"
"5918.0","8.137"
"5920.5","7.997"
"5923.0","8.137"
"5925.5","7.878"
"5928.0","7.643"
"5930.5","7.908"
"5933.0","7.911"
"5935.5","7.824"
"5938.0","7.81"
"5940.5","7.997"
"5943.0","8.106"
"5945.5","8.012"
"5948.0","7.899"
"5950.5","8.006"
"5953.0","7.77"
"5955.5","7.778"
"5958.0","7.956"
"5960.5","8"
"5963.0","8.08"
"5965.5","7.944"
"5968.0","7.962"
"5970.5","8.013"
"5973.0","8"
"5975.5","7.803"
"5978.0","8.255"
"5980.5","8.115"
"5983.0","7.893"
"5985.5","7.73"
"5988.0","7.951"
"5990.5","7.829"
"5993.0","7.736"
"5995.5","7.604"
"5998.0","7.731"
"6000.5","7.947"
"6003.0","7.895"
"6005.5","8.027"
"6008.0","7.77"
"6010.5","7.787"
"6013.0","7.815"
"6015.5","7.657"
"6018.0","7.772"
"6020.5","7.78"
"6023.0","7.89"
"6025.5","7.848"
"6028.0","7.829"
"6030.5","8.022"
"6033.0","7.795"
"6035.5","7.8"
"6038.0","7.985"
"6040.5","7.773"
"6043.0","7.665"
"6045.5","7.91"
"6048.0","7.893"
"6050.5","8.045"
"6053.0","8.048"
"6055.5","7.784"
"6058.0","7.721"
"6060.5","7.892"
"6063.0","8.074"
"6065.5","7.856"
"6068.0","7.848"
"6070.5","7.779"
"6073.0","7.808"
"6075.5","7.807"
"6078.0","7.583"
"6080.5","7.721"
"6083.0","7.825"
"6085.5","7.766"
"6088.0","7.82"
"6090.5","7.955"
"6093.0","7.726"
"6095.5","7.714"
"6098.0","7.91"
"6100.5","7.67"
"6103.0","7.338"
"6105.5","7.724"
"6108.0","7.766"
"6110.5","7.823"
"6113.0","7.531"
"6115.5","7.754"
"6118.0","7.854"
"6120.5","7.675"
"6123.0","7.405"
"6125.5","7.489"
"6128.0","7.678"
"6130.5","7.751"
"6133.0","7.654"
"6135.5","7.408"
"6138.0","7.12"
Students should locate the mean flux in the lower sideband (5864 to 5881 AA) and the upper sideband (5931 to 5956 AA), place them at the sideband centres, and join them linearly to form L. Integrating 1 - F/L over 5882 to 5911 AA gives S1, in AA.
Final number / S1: 1.41 AA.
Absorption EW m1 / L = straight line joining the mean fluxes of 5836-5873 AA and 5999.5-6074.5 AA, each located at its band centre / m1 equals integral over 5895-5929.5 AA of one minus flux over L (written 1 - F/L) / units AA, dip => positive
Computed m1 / 0.4 AA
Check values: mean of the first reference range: 8.04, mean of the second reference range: 7.86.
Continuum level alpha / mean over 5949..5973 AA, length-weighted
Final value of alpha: 7.95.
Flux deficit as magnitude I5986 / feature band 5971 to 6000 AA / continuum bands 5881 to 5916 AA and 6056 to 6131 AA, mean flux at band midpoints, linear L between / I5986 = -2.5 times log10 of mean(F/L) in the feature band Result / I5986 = -0.02 mag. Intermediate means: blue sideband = 7.7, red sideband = 7.74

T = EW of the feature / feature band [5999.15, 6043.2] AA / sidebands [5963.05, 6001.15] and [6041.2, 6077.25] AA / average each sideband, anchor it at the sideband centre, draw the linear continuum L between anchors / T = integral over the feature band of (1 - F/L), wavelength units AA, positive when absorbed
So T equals 0.2 AA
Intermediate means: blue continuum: 7.91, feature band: 7.84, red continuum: 7.86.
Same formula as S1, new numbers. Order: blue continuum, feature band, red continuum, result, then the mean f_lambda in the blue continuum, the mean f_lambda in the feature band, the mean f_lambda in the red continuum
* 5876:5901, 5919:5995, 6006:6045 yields -2.0 AA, 7.63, 7.93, 7.82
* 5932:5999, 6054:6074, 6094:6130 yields -0.3 AA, 7.92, 7.85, 7.67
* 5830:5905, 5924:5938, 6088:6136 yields 0.0 AA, 7.91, 7.84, 7.68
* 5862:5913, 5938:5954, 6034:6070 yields -0.2 AA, 7.83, 7.96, 7.88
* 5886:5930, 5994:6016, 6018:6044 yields 0.0 AA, 7.74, 7.81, 7.84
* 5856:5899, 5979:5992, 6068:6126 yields -0.2 AA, 7.81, 7.91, 7.72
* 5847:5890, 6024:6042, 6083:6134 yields -0.2 AA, 7.99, 7.86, 7.7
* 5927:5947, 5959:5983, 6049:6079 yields -0.4 AA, 7.9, 8.01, 7.86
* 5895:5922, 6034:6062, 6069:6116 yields -0.3 AA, 7.88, 7.87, 7.74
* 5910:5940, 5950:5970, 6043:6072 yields 0.0 AA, 7.94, 7.94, 7.88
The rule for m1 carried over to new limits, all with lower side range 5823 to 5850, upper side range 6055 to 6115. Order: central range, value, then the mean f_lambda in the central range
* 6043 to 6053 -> -0.14 AA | 7.93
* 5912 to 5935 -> 0.06 AA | 7.95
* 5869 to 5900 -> 1.21 AA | 7.71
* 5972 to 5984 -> -0.17 AA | 8.02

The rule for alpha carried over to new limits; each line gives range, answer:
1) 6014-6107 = 7.81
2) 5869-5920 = 7.82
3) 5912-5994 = 7.94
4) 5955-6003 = 7.91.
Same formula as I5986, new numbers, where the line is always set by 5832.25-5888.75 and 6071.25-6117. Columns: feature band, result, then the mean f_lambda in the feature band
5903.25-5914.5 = 0.00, 8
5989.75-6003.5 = 0.01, 7.78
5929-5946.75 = 0.00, 7.93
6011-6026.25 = 0.01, 7.79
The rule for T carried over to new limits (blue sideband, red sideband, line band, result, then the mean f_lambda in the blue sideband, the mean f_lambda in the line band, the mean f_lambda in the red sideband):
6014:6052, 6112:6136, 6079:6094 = -0.2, 7.85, 7.8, 7.63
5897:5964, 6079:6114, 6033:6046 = 0.0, 7.94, 7.82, 7.74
